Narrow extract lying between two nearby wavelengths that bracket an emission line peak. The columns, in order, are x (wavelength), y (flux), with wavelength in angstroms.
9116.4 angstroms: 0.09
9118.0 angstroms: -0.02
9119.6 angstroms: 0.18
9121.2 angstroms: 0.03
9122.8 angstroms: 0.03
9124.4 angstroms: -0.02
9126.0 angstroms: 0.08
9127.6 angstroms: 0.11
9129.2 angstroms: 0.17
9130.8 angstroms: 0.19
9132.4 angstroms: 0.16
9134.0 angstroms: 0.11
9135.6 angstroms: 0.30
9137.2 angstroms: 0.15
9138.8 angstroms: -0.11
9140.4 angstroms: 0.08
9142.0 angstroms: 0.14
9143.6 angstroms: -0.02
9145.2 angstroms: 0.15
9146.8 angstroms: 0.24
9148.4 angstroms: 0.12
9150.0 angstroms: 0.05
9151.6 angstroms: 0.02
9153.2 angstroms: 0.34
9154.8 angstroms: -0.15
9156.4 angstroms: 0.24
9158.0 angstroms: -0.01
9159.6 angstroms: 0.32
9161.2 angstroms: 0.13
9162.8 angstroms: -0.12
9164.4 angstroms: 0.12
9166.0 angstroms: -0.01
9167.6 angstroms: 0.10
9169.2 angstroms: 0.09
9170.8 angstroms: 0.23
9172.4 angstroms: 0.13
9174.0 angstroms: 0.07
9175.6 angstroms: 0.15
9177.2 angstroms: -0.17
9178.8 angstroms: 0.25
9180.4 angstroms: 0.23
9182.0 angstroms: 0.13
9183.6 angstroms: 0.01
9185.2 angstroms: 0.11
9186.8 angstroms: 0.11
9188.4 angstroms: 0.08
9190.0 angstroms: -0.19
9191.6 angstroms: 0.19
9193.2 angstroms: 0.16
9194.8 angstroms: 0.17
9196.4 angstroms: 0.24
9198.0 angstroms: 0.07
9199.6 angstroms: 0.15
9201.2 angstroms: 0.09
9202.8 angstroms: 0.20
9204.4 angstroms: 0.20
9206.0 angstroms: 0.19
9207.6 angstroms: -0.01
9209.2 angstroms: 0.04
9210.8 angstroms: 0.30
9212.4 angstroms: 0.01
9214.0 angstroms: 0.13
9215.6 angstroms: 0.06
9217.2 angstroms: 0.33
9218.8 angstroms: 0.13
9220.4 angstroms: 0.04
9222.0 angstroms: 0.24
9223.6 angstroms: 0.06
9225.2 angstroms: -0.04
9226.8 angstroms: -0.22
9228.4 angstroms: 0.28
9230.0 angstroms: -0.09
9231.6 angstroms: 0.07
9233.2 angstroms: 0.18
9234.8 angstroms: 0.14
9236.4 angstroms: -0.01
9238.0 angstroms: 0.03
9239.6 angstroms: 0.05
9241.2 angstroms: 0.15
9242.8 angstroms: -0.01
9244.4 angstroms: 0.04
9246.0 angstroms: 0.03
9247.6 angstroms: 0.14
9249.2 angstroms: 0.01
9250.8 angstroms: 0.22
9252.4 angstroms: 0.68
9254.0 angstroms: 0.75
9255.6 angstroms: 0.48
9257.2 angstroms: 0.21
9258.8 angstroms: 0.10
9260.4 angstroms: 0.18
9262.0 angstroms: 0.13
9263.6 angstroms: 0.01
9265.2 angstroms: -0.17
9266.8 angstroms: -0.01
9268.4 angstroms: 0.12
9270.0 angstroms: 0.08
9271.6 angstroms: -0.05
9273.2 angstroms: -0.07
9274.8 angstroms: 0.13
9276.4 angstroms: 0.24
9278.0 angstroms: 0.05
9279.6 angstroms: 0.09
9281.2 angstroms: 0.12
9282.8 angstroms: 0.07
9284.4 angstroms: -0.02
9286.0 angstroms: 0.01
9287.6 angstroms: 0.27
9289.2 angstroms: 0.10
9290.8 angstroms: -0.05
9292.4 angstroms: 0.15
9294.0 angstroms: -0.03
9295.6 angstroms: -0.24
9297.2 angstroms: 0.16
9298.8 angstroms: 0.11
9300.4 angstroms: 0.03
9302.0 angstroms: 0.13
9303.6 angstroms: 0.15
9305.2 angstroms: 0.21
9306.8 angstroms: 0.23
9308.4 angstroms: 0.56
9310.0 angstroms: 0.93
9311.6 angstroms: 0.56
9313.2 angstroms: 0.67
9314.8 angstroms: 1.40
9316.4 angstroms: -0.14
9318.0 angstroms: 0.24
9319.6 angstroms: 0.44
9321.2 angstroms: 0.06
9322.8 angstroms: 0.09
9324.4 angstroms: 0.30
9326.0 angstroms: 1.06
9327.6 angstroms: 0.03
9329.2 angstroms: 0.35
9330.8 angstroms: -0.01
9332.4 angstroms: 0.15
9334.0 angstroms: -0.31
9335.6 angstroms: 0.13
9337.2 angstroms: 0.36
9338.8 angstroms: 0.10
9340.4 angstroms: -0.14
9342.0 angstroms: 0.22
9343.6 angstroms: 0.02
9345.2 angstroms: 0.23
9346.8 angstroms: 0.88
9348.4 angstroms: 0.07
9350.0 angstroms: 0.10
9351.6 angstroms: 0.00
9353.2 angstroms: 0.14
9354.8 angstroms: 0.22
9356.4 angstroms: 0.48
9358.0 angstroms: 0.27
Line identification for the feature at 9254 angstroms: H-beta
